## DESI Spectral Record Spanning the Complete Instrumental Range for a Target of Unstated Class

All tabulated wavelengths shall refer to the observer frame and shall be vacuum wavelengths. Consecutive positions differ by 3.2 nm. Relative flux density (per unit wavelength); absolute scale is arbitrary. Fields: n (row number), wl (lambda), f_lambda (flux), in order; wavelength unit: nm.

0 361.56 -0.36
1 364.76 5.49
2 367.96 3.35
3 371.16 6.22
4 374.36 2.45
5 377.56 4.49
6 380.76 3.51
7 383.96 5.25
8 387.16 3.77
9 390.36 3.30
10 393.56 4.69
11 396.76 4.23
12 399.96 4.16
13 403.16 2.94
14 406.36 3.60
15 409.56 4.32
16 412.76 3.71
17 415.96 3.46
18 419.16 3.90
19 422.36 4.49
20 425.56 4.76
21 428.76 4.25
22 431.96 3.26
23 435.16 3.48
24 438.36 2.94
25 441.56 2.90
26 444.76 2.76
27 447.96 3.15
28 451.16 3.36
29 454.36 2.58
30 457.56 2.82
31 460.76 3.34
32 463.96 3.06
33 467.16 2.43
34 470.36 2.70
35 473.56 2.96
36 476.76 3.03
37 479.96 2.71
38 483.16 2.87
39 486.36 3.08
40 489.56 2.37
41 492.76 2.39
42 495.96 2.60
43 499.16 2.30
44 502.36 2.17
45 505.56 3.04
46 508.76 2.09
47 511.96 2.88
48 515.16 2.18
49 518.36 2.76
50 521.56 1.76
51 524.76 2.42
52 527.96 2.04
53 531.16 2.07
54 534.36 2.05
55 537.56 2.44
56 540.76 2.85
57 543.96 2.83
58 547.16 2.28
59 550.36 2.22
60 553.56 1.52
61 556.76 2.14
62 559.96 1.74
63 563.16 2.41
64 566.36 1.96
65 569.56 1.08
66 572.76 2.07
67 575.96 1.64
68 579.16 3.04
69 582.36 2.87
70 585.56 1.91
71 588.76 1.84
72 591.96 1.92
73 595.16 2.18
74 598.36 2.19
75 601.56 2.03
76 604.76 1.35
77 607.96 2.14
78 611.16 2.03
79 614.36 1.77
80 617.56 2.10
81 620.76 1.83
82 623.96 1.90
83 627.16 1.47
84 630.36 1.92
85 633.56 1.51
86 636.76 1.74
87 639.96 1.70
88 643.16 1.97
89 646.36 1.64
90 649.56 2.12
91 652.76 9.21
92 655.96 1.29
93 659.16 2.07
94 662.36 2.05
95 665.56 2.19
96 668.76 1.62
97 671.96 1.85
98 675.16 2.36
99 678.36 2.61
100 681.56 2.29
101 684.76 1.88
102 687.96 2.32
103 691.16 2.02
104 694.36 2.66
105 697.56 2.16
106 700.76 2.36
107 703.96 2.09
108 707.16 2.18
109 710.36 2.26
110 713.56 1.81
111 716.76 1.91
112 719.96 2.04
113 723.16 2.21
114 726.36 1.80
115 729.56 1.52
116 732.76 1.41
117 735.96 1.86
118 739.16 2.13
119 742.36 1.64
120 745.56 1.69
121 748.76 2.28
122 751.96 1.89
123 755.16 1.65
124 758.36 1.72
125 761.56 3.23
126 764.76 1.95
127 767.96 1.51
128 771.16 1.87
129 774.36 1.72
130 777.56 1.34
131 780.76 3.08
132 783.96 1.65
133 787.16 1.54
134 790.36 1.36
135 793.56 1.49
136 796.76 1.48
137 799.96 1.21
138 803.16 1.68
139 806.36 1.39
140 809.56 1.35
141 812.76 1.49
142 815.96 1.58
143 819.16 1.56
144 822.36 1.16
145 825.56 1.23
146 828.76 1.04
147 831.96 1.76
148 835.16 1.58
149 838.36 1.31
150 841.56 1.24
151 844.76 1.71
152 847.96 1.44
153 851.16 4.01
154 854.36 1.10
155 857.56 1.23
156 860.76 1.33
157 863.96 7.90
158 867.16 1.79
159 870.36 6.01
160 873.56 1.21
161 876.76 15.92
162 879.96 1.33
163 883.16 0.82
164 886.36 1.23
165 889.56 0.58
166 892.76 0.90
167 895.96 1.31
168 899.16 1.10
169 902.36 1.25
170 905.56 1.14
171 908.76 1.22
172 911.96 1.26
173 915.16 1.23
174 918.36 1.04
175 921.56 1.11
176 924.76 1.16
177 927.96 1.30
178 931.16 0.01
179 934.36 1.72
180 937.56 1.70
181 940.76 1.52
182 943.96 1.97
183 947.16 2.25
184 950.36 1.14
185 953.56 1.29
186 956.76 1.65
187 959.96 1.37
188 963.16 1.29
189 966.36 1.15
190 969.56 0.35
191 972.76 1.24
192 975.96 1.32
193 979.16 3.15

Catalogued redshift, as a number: 0.75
